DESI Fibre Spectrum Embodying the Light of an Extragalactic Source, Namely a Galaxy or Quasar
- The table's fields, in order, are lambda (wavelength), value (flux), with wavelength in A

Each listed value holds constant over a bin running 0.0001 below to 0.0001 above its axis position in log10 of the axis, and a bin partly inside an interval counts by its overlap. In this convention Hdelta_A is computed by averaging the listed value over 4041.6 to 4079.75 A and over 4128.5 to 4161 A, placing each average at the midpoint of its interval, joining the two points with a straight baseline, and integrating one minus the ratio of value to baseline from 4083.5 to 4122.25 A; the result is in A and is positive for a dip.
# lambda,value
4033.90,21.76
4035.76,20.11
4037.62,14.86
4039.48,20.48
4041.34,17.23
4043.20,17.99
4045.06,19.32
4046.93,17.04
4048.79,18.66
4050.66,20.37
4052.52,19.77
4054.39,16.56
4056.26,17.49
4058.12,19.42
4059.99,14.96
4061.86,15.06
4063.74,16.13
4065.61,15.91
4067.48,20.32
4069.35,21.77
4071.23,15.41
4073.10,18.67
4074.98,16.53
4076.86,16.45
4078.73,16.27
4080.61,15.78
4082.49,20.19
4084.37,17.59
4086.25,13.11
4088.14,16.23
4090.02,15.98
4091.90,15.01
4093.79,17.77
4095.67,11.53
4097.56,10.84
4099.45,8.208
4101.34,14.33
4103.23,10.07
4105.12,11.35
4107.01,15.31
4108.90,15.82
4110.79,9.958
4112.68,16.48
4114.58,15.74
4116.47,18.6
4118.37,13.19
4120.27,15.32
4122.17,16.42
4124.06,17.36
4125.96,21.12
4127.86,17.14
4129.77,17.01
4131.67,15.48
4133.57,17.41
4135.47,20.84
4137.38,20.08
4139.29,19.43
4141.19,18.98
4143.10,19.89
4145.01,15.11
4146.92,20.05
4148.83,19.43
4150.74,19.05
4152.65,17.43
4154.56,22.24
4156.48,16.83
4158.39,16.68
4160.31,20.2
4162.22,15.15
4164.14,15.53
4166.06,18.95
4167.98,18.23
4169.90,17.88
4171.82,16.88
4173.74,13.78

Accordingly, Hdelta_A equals 8.45 A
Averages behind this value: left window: 17.7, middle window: 14.2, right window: 18.6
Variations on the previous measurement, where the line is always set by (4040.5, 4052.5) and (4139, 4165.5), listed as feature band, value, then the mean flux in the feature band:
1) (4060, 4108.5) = 7.97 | 15.4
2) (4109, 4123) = 2.46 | 15.1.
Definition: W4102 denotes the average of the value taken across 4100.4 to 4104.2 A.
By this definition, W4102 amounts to 12.2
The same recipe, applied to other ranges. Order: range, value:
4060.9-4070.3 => 17.8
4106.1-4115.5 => 14.7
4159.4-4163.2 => 17.6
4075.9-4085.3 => 17.3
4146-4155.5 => 19.6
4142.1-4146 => 17.5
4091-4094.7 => 16.4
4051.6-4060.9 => 17.6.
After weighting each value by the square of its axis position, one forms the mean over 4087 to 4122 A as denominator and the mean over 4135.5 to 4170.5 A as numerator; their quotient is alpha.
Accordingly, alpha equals 1.35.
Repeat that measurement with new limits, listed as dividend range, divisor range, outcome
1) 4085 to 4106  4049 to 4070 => 0.75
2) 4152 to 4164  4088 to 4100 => 1.35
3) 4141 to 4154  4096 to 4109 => 1.59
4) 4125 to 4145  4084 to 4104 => 1.39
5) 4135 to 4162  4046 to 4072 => 1.11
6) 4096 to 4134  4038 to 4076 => 0.85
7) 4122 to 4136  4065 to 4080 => 1.04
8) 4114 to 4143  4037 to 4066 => 1.04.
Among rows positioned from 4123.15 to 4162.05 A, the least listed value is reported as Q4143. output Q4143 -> 15.11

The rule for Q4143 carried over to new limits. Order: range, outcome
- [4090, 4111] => 8.208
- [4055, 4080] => 14.96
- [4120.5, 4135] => 15.48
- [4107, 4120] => 9.958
